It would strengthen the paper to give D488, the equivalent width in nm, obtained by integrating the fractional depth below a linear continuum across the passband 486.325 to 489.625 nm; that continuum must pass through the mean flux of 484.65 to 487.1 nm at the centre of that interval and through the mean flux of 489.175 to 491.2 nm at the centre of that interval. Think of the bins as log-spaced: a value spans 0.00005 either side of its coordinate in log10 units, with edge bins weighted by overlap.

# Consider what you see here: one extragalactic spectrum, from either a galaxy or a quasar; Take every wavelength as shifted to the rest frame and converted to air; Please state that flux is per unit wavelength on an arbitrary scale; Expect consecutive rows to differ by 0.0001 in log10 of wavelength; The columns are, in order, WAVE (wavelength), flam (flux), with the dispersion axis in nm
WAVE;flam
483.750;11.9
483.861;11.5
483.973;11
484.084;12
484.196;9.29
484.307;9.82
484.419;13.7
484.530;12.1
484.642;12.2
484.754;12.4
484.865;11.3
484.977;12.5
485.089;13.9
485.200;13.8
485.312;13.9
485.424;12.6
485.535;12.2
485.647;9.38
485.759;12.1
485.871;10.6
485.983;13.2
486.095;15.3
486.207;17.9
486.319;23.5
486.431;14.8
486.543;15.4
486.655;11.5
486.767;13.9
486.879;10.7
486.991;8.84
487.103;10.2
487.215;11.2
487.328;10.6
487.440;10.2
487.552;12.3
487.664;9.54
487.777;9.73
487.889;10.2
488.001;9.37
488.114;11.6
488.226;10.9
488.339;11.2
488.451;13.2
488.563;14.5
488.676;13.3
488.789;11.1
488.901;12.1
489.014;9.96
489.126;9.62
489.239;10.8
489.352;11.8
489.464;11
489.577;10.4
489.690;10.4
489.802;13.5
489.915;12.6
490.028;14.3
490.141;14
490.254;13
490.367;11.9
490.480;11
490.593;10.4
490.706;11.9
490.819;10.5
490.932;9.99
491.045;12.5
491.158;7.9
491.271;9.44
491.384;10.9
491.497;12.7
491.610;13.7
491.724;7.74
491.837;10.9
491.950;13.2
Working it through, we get 0.23 nm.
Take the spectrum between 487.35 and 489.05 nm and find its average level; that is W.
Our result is 11.3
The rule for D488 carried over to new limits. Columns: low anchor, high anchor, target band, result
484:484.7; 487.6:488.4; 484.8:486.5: -0.42 nm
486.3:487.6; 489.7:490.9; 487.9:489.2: 0.09 nm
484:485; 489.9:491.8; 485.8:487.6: -0.24 nm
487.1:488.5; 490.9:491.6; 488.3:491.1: -0.26 nm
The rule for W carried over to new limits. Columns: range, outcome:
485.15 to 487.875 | 12.6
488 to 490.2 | 11.8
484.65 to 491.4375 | 12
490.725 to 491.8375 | 10.7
